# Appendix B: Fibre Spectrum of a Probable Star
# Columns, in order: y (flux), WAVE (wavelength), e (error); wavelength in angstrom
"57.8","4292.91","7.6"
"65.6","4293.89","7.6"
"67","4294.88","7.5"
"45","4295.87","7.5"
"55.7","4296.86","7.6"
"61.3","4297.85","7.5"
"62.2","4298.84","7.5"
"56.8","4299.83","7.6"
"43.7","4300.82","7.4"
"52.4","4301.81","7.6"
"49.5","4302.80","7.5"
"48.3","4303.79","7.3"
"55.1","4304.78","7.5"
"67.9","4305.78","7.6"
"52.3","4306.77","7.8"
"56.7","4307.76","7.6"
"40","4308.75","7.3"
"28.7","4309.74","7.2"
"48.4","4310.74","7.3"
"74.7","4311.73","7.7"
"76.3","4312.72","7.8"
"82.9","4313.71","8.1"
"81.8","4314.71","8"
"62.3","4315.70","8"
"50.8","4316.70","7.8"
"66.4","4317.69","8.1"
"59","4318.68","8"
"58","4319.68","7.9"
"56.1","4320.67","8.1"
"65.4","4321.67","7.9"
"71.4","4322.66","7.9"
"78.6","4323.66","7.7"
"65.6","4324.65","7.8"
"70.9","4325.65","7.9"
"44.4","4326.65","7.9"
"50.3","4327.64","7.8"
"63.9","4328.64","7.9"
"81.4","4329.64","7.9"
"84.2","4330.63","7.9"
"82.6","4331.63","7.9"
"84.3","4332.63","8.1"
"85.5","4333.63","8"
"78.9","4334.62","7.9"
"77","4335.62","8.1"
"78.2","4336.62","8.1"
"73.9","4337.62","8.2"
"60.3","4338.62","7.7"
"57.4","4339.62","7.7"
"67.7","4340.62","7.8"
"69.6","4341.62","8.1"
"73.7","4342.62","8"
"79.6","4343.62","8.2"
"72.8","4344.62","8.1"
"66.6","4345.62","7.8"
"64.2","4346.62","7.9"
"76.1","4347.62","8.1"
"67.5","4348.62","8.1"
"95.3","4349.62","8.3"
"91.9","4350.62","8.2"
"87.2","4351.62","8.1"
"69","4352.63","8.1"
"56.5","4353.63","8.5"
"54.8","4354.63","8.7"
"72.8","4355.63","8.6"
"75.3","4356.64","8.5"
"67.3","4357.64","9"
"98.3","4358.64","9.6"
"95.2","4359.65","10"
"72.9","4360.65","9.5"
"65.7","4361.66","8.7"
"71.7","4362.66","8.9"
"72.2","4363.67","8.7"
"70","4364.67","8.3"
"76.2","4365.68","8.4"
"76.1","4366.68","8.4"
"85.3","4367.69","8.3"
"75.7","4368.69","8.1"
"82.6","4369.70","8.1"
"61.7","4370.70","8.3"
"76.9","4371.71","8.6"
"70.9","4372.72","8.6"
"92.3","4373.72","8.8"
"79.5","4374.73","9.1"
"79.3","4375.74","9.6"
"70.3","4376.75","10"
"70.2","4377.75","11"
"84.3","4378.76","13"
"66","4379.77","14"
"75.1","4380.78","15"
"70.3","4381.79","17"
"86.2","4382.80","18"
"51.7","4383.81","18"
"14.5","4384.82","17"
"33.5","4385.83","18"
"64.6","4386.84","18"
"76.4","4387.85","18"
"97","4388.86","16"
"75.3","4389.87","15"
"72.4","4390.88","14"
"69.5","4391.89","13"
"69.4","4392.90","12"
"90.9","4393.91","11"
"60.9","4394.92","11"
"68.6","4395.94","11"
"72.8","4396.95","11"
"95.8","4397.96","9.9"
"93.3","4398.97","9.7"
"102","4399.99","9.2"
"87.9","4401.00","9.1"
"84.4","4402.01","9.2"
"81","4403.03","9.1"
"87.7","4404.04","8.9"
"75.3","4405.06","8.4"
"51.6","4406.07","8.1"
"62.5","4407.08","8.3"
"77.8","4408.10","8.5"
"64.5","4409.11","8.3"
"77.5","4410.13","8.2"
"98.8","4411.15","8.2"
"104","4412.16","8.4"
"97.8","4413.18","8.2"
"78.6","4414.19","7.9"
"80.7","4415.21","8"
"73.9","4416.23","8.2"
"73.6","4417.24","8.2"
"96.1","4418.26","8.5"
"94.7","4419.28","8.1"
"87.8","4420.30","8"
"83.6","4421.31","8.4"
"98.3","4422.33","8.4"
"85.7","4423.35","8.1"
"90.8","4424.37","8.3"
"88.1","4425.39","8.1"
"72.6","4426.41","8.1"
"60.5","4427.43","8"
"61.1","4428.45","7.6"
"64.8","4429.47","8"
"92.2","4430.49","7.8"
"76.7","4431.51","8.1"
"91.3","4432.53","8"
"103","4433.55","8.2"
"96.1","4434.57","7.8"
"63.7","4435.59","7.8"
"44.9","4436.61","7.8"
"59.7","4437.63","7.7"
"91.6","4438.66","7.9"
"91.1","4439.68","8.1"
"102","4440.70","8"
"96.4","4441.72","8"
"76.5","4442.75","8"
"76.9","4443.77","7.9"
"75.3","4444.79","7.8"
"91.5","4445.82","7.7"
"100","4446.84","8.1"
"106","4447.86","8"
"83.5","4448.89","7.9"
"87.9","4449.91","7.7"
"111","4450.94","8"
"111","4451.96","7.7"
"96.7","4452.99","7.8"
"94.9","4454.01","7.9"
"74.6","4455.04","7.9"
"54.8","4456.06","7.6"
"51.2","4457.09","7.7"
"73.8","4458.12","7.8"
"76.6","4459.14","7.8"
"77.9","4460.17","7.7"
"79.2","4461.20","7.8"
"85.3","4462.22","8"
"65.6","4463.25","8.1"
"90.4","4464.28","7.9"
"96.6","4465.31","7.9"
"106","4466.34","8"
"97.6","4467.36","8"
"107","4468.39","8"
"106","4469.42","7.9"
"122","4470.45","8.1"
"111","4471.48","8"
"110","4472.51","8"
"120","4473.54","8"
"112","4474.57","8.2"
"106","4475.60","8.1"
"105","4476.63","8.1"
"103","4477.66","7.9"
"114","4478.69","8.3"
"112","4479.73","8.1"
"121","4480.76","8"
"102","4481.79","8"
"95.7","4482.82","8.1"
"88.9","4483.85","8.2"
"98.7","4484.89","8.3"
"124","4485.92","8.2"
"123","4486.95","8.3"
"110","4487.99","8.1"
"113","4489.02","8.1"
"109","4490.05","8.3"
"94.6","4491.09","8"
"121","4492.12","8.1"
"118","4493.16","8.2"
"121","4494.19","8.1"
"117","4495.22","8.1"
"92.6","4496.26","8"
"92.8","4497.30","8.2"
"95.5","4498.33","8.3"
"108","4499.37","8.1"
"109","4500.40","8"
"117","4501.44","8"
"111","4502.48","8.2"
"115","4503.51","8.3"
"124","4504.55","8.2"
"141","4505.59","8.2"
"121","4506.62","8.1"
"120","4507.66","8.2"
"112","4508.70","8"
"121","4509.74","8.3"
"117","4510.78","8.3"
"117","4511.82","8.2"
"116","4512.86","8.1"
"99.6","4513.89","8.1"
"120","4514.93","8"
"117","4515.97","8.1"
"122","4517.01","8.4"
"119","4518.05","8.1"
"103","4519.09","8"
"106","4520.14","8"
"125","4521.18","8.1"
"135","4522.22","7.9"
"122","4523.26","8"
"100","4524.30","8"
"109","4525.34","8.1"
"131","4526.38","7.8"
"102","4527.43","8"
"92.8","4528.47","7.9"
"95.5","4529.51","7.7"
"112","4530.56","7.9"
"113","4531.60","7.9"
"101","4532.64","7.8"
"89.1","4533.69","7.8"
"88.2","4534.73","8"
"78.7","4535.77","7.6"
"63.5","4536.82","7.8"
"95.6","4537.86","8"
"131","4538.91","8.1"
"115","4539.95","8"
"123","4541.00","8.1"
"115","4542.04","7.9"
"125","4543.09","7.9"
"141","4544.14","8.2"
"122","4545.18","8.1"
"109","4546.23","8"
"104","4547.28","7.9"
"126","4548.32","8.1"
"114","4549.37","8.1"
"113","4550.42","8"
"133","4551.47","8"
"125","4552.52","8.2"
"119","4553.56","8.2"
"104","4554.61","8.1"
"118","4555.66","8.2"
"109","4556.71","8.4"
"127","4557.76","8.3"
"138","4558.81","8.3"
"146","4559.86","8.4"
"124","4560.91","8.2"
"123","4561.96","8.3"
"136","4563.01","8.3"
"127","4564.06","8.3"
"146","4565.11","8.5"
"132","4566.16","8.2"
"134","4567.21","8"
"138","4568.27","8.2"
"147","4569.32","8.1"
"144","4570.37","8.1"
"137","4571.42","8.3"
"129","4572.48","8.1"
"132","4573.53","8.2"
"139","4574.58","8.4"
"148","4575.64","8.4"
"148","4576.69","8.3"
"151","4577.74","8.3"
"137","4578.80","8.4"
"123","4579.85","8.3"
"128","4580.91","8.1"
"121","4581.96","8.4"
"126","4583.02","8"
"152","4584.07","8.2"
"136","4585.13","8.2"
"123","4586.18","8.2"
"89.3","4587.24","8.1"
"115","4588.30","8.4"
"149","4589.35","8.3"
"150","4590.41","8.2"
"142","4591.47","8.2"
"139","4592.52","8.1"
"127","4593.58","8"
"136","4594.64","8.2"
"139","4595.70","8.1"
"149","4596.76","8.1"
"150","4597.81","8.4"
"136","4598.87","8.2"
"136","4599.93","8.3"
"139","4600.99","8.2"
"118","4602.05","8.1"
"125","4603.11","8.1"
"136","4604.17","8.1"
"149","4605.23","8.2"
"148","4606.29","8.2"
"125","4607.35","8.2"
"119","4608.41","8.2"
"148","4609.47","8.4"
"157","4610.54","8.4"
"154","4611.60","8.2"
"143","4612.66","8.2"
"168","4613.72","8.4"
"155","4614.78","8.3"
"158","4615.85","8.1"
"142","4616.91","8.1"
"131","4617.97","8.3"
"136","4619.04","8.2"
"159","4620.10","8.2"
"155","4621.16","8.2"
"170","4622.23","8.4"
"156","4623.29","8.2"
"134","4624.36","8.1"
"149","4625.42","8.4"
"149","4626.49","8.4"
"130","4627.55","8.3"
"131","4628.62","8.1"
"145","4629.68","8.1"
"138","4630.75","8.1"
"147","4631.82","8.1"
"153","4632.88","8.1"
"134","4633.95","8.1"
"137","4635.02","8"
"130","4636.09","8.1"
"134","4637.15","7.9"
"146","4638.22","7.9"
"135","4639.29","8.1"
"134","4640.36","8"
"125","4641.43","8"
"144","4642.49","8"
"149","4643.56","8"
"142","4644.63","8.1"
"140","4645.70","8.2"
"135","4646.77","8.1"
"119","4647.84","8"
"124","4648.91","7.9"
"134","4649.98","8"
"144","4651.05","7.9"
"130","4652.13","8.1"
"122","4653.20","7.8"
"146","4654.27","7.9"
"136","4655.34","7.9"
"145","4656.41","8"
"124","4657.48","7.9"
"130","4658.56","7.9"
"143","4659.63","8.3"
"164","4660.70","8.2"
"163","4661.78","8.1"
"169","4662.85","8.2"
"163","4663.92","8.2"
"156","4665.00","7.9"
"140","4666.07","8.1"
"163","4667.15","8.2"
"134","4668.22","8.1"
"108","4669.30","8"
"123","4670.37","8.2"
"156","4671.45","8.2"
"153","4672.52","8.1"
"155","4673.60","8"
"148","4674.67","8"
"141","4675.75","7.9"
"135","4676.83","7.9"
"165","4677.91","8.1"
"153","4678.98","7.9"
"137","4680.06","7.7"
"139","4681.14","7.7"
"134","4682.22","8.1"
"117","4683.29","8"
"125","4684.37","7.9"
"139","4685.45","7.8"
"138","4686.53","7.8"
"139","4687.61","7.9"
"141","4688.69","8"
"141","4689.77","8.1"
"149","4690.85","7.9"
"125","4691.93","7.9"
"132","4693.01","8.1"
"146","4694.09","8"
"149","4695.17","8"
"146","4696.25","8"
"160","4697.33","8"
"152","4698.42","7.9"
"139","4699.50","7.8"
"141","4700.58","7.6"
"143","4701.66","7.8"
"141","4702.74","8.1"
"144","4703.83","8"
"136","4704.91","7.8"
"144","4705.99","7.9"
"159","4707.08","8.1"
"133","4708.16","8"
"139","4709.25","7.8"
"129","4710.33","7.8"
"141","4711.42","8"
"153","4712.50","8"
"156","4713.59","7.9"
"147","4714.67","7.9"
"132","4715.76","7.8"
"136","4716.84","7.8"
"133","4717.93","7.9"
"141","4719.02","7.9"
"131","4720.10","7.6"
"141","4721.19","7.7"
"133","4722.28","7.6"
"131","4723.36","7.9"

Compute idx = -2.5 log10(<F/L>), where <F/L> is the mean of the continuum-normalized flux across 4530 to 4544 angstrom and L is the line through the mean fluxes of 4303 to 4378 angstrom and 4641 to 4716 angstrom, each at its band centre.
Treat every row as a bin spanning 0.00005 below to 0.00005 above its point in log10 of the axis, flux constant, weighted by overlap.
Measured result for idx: 0.07 mag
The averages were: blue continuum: 70.2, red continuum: 142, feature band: 105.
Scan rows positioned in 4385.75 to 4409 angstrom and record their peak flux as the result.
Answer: 102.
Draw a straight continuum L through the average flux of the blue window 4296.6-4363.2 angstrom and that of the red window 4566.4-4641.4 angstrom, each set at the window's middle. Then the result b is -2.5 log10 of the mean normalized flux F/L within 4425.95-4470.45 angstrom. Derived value 0.17 mag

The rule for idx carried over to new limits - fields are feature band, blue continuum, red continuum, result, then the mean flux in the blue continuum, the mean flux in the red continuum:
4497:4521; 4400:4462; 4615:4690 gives -0.11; 82.7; 142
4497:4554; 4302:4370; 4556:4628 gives 0.07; 69.3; 138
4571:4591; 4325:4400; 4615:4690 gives -0.07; 73.3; 142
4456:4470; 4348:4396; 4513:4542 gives 0.11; 73.1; 108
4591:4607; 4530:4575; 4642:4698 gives -0.07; 121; 141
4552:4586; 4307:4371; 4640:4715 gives -0.12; 70.4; 142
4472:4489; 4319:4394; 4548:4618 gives -0.03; 72.1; 135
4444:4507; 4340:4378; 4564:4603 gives 0.05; 75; 135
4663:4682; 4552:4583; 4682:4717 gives -0.05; 132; 141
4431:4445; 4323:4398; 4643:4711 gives 0.10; 72.7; 141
